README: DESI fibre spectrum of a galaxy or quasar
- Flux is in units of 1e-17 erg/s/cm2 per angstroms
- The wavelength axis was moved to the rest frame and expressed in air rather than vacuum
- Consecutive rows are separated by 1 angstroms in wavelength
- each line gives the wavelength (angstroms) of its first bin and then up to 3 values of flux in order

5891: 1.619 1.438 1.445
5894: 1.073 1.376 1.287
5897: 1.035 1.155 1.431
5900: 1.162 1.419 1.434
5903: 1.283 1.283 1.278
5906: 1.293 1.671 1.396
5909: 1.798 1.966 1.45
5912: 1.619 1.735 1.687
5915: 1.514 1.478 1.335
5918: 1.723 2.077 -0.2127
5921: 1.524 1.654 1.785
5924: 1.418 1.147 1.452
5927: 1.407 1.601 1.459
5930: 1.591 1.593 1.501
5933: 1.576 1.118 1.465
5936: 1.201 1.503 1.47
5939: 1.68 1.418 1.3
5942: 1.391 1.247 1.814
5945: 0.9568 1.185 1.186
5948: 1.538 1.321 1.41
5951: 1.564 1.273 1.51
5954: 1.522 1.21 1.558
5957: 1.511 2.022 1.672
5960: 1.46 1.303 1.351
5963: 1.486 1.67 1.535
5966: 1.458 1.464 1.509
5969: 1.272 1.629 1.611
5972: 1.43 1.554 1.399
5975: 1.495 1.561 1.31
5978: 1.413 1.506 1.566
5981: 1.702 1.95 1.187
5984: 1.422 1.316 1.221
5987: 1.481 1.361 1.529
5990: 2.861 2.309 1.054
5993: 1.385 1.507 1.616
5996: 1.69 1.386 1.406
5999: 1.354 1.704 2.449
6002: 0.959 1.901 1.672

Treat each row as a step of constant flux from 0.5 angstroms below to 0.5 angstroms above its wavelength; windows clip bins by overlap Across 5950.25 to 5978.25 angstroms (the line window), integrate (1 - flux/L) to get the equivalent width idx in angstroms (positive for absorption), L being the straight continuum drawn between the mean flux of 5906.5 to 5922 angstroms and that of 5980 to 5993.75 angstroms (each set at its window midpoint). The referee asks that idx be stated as 1.45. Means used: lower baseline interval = 1.52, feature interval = 1.49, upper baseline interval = 1.6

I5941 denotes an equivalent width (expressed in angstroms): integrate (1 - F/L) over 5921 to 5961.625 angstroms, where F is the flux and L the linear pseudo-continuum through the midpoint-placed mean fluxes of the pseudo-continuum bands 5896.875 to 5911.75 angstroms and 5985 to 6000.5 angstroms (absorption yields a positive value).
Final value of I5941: 1.0 angstroms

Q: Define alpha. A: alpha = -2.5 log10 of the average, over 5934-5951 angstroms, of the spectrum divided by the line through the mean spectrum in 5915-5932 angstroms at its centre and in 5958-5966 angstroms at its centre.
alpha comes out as 0.08 mag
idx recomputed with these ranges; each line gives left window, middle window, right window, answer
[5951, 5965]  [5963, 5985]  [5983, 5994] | 0.55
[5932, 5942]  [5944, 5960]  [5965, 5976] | 0.09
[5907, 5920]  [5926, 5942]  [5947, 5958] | 0.61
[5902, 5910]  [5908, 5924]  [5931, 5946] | -0.99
